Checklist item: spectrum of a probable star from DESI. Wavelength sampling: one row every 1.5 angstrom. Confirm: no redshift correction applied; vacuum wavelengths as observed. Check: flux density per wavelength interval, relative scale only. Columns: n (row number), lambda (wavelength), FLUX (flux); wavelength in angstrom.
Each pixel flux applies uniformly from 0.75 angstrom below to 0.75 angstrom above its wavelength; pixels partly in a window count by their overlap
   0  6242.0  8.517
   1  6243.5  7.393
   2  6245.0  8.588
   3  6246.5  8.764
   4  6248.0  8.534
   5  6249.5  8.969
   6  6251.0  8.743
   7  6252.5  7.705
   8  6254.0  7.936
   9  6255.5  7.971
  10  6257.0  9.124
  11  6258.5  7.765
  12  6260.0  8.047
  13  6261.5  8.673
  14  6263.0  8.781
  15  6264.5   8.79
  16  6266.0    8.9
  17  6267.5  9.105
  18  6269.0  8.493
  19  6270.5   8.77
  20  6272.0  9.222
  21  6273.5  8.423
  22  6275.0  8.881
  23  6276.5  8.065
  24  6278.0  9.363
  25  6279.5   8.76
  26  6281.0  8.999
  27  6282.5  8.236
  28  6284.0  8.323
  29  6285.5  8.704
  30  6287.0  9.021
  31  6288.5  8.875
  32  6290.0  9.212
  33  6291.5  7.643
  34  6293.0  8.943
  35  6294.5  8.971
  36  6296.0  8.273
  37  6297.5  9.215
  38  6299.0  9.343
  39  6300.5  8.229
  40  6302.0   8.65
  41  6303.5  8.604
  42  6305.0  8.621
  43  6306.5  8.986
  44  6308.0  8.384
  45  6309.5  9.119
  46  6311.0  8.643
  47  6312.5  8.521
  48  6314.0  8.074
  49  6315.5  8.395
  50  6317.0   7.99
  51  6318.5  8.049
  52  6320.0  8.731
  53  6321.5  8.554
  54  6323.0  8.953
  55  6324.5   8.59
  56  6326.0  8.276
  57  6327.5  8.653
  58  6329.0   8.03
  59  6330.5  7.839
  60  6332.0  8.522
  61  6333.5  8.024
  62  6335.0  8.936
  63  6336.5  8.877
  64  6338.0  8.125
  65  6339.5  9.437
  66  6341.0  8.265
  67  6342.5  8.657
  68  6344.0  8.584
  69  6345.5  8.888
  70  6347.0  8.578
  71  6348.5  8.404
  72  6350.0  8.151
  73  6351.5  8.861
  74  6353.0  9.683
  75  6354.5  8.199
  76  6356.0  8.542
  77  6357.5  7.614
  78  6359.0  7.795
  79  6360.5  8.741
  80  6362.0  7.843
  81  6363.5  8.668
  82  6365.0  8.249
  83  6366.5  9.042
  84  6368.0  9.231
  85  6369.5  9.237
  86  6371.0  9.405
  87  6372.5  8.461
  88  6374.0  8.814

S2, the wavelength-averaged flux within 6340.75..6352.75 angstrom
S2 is 8.61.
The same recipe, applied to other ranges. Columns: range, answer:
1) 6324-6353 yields 8.54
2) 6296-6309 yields 8.73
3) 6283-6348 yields 8.59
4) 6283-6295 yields 8.7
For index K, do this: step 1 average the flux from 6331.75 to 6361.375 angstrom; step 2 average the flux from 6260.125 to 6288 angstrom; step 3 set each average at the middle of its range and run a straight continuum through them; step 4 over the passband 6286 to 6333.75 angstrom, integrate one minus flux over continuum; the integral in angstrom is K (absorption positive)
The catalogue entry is 0.41 angstrom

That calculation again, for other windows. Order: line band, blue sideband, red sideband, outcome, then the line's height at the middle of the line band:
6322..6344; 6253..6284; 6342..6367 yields 0.0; 8.52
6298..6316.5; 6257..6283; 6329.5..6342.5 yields -0.1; 8.58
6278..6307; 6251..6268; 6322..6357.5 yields -0.8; 8.48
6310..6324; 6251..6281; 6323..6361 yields 0.1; 8.53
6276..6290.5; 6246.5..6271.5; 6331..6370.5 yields -0.4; 8.55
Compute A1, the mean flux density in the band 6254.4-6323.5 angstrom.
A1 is 8.63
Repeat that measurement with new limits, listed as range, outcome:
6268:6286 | 8.69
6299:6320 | 8.52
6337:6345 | 8.63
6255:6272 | 8.62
